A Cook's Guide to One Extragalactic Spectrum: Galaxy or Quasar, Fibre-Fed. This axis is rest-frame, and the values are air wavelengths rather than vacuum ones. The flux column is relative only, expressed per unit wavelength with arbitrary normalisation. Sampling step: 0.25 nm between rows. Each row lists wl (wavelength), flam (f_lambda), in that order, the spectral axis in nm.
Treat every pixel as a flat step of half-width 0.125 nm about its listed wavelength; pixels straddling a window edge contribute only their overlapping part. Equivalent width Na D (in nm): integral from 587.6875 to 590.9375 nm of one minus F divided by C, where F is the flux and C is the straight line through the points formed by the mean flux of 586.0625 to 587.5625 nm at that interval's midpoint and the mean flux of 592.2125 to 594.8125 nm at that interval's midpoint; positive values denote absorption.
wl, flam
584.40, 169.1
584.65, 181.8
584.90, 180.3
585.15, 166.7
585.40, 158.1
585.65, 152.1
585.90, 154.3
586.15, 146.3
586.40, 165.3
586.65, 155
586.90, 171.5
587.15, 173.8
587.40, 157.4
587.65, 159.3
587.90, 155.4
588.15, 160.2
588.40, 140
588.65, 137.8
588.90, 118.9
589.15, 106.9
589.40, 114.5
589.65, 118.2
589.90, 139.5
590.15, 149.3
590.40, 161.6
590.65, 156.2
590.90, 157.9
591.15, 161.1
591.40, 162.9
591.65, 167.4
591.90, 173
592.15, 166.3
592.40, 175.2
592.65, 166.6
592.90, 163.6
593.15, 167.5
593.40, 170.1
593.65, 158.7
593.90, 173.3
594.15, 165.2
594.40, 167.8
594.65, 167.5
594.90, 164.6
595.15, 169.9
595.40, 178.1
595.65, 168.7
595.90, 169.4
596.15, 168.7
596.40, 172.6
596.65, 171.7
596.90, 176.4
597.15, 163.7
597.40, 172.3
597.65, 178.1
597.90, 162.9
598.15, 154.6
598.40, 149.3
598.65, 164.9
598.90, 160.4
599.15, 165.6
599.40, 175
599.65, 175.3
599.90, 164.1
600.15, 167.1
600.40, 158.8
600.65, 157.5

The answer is 0.48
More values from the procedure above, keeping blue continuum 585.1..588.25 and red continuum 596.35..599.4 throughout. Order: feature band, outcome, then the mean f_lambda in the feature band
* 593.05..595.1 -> -0.037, 167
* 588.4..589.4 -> 0.237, 123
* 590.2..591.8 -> 0.013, 161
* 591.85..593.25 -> -0.047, 168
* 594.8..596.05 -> -0.041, 170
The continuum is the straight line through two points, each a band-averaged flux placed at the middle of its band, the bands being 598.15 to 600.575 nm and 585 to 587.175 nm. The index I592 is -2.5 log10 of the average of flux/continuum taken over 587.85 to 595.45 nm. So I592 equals 0.04 mag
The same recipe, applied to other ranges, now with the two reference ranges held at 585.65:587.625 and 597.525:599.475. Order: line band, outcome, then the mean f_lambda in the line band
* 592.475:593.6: -0.03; 167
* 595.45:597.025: -0.06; 172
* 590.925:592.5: -0.04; 167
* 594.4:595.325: -0.04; 168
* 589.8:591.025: 0.05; 153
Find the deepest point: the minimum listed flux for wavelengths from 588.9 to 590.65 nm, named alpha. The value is 106.9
